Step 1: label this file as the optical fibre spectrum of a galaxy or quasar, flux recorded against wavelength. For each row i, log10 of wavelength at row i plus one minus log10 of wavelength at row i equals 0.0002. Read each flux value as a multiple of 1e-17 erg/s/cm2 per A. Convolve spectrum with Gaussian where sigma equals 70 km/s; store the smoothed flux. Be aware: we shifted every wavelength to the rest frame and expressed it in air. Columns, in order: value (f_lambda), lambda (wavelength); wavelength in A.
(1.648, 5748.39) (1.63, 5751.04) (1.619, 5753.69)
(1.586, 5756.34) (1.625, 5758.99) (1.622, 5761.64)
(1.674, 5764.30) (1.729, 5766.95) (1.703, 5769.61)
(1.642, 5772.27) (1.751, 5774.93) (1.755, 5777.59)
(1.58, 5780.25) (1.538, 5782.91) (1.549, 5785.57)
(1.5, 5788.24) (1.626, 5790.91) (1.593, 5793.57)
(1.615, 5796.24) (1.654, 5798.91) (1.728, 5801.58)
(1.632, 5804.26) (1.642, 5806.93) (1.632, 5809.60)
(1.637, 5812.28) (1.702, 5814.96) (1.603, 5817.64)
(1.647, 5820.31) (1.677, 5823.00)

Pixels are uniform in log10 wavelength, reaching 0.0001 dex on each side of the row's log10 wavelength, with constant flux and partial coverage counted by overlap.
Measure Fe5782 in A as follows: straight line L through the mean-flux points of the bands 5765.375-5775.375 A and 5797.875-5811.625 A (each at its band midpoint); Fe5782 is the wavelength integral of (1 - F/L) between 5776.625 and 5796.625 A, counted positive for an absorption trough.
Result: 1.1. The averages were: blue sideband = 1.7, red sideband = 1.66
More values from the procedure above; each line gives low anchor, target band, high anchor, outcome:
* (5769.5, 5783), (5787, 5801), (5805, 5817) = 0.5 A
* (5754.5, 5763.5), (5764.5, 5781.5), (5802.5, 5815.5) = -0.7 A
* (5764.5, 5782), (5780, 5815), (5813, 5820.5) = 1.1 A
